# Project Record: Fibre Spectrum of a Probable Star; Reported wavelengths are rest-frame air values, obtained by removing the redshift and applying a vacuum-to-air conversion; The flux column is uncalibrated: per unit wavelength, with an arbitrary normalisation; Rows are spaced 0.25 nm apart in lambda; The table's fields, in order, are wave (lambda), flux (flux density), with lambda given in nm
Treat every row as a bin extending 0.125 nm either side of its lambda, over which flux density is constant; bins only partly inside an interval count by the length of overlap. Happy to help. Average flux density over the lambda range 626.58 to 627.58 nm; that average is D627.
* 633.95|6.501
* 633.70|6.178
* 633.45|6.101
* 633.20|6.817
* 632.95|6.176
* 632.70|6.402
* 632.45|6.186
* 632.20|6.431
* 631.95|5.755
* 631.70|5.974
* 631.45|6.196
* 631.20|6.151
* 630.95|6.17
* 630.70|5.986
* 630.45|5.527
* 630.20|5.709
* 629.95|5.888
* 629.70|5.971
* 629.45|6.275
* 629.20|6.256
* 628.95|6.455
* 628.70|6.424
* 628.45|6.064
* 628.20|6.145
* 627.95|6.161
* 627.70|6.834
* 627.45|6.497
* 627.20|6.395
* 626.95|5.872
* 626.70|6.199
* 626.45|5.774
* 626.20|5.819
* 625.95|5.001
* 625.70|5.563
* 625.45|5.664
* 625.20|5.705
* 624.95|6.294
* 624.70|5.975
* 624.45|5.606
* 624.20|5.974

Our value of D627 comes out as 6.24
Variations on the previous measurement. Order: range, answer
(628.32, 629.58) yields 6.29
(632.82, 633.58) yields 6.36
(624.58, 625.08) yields 6.13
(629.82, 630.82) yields 5.78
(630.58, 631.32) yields 6.1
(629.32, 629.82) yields 6.13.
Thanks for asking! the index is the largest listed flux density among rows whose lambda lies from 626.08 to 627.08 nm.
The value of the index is 6.199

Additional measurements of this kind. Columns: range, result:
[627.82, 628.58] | 6.161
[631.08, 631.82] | 6.196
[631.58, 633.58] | 6.817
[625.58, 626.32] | 5.819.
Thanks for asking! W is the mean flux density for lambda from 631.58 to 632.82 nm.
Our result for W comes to 6.15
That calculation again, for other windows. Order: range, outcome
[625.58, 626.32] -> 5.46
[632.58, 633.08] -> 6.29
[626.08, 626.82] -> 5.93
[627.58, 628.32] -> 6.38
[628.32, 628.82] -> 6.24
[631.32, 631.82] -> 6.09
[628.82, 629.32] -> 6.36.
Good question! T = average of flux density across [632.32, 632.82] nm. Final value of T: 6.29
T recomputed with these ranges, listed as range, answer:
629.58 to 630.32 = 5.86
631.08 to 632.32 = 6.1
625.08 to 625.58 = 5.68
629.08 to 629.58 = 6.26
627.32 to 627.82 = 6.66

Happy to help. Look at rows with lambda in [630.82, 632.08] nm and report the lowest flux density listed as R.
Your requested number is 5.755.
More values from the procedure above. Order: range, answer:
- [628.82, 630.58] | 5.527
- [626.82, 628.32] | 5.872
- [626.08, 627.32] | 5.774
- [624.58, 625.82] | 5.563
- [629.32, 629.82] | 5.971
